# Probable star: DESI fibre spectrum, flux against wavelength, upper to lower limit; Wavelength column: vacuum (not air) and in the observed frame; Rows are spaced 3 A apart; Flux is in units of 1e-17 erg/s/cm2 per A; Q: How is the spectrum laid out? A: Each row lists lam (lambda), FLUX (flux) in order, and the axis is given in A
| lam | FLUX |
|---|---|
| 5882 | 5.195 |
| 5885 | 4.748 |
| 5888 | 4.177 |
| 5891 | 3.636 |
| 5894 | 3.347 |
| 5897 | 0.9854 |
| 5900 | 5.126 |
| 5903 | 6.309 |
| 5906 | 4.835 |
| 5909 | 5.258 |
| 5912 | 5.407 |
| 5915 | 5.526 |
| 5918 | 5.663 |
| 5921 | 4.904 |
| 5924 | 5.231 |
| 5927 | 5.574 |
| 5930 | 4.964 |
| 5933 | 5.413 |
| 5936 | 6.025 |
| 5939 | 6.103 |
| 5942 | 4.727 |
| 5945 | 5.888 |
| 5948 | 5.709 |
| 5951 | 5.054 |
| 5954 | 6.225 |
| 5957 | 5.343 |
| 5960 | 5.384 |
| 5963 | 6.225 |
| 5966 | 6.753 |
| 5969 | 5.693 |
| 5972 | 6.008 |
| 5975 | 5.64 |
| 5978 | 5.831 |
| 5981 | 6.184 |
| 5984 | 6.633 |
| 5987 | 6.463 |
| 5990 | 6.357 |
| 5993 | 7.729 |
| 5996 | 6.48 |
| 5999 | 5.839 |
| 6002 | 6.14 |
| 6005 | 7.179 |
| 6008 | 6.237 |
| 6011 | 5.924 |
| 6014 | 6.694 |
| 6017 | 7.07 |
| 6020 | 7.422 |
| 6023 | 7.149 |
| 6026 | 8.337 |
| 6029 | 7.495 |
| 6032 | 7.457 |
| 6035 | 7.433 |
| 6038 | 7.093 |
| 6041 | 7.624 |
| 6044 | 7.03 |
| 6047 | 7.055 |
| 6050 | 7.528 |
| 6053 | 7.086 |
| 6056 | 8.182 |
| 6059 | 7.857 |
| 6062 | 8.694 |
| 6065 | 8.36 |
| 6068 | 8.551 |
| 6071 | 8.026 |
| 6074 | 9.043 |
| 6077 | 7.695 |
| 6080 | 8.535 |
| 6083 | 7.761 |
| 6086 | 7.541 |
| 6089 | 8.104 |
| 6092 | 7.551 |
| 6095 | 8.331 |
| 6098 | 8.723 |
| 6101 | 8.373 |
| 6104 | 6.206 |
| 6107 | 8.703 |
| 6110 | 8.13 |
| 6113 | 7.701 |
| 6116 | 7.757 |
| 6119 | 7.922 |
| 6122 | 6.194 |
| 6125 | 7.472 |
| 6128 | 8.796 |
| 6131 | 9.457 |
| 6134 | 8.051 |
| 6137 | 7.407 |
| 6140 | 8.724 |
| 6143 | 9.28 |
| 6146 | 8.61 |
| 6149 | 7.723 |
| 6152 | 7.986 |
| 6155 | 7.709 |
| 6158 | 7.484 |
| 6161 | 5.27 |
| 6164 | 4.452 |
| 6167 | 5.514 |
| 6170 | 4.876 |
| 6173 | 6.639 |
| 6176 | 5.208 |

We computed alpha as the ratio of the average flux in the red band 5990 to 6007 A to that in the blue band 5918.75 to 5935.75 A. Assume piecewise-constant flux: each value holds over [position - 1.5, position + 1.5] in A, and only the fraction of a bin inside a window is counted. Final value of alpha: 1.3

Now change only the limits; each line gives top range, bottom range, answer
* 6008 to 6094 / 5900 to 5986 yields 1.35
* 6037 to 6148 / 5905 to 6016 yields 1.36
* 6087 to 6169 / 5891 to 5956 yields 1.50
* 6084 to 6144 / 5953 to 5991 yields 1.32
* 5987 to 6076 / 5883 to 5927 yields 1.56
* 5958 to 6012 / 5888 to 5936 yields 1.30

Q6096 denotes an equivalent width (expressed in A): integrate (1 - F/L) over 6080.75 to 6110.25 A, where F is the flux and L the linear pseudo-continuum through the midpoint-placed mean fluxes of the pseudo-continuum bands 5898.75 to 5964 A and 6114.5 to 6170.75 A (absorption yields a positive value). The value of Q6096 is -4.0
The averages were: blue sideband 5.49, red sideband 7.44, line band 7.95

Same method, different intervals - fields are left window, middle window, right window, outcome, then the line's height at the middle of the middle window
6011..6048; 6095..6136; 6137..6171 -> -4.7 A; 7.16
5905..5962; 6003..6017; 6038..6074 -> 0.8 A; 6.94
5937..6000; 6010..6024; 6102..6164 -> -0.7 A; 6.53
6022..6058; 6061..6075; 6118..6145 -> -1.5 A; 7.68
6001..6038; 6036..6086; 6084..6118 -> -2.4 A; 7.5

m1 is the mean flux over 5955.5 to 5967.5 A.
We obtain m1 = 5.93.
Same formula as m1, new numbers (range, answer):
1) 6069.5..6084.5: 8.21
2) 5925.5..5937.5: 5.49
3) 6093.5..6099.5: 8.53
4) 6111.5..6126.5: 7.41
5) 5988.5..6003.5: 6.51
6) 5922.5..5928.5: 5.4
